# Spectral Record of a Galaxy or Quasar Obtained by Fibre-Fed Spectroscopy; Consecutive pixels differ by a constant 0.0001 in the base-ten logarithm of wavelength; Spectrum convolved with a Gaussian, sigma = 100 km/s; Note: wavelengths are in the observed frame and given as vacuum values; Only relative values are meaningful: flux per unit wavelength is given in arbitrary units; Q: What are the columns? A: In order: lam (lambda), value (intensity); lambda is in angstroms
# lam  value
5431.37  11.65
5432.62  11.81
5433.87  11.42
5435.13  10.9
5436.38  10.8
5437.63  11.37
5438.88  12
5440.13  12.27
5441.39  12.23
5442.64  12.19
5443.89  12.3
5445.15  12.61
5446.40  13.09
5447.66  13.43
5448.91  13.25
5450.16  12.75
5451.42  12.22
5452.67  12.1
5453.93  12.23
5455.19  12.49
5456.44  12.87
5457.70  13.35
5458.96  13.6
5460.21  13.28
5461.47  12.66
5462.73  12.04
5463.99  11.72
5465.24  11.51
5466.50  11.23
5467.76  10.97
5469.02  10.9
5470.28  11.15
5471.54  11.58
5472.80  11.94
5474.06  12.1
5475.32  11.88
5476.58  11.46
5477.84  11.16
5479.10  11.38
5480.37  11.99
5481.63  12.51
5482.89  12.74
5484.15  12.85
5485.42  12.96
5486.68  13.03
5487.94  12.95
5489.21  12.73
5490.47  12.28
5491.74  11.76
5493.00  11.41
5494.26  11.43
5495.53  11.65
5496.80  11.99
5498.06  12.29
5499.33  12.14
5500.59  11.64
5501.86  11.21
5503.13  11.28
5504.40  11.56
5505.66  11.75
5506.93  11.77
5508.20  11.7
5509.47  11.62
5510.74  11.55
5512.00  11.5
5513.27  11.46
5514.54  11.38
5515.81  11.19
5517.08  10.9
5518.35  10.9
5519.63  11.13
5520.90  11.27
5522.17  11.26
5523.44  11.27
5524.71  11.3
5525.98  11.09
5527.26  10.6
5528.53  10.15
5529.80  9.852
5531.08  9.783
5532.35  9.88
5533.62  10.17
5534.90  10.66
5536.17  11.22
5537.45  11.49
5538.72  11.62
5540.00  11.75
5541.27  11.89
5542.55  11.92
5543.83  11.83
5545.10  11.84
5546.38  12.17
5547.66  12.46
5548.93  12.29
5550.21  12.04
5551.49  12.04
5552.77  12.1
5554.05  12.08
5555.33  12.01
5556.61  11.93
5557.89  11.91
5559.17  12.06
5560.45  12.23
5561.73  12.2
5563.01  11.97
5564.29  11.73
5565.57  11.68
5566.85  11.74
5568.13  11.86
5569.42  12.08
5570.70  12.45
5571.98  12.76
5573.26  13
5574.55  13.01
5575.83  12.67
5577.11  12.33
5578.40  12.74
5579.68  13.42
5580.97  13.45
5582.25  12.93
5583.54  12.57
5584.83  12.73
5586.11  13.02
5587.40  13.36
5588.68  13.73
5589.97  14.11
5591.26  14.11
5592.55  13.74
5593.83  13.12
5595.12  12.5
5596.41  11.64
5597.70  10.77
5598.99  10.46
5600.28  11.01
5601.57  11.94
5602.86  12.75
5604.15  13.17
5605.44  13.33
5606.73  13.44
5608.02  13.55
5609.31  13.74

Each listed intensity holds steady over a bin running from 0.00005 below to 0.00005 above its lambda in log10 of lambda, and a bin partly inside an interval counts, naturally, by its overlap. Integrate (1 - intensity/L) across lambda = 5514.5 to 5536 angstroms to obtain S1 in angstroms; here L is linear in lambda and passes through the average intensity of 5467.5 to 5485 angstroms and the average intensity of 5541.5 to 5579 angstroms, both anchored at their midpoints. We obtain 2.3 angstroms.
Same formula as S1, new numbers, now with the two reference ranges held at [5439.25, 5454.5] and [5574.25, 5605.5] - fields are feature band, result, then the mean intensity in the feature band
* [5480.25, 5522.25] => 2.6 angstroms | 11.8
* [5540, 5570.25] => 1.6 angstroms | 12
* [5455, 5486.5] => 1.2 angstroms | 12.1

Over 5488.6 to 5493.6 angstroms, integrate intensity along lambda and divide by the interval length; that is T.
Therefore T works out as 12.1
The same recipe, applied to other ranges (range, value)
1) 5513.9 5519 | 11.1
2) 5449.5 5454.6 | 12.3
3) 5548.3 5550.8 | 12.2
